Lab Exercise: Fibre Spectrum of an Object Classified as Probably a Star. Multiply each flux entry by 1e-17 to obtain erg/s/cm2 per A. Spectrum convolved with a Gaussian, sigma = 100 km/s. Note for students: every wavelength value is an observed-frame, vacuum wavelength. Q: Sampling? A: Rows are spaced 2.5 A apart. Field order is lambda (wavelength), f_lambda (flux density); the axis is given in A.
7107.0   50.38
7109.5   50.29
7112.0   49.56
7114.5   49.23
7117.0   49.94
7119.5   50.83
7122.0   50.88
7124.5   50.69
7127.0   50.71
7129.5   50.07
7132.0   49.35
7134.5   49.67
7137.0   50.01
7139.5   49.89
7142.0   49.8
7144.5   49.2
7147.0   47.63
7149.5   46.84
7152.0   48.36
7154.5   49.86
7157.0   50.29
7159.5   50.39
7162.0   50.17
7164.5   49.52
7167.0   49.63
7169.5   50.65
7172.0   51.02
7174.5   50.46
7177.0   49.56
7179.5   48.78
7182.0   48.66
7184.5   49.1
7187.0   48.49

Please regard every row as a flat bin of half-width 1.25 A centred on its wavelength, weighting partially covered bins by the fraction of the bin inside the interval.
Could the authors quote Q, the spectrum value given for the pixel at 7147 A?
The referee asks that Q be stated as 47.63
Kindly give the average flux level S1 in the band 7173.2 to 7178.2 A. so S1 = 50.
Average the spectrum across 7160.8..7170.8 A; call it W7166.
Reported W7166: 50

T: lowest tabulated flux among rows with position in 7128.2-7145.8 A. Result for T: 49.2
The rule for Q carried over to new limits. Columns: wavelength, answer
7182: 48.66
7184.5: 49.1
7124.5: 50.69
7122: 50.88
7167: 49.63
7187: 48.49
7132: 49.35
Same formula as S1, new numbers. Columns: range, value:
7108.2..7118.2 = 49.8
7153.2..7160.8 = 50.2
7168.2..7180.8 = 50.1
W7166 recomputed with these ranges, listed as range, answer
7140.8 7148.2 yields 48.9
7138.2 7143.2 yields 49.8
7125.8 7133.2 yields 50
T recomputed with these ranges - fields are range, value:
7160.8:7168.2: 49.52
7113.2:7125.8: 49.23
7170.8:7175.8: 50.46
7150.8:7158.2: 48.36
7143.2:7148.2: 47.63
